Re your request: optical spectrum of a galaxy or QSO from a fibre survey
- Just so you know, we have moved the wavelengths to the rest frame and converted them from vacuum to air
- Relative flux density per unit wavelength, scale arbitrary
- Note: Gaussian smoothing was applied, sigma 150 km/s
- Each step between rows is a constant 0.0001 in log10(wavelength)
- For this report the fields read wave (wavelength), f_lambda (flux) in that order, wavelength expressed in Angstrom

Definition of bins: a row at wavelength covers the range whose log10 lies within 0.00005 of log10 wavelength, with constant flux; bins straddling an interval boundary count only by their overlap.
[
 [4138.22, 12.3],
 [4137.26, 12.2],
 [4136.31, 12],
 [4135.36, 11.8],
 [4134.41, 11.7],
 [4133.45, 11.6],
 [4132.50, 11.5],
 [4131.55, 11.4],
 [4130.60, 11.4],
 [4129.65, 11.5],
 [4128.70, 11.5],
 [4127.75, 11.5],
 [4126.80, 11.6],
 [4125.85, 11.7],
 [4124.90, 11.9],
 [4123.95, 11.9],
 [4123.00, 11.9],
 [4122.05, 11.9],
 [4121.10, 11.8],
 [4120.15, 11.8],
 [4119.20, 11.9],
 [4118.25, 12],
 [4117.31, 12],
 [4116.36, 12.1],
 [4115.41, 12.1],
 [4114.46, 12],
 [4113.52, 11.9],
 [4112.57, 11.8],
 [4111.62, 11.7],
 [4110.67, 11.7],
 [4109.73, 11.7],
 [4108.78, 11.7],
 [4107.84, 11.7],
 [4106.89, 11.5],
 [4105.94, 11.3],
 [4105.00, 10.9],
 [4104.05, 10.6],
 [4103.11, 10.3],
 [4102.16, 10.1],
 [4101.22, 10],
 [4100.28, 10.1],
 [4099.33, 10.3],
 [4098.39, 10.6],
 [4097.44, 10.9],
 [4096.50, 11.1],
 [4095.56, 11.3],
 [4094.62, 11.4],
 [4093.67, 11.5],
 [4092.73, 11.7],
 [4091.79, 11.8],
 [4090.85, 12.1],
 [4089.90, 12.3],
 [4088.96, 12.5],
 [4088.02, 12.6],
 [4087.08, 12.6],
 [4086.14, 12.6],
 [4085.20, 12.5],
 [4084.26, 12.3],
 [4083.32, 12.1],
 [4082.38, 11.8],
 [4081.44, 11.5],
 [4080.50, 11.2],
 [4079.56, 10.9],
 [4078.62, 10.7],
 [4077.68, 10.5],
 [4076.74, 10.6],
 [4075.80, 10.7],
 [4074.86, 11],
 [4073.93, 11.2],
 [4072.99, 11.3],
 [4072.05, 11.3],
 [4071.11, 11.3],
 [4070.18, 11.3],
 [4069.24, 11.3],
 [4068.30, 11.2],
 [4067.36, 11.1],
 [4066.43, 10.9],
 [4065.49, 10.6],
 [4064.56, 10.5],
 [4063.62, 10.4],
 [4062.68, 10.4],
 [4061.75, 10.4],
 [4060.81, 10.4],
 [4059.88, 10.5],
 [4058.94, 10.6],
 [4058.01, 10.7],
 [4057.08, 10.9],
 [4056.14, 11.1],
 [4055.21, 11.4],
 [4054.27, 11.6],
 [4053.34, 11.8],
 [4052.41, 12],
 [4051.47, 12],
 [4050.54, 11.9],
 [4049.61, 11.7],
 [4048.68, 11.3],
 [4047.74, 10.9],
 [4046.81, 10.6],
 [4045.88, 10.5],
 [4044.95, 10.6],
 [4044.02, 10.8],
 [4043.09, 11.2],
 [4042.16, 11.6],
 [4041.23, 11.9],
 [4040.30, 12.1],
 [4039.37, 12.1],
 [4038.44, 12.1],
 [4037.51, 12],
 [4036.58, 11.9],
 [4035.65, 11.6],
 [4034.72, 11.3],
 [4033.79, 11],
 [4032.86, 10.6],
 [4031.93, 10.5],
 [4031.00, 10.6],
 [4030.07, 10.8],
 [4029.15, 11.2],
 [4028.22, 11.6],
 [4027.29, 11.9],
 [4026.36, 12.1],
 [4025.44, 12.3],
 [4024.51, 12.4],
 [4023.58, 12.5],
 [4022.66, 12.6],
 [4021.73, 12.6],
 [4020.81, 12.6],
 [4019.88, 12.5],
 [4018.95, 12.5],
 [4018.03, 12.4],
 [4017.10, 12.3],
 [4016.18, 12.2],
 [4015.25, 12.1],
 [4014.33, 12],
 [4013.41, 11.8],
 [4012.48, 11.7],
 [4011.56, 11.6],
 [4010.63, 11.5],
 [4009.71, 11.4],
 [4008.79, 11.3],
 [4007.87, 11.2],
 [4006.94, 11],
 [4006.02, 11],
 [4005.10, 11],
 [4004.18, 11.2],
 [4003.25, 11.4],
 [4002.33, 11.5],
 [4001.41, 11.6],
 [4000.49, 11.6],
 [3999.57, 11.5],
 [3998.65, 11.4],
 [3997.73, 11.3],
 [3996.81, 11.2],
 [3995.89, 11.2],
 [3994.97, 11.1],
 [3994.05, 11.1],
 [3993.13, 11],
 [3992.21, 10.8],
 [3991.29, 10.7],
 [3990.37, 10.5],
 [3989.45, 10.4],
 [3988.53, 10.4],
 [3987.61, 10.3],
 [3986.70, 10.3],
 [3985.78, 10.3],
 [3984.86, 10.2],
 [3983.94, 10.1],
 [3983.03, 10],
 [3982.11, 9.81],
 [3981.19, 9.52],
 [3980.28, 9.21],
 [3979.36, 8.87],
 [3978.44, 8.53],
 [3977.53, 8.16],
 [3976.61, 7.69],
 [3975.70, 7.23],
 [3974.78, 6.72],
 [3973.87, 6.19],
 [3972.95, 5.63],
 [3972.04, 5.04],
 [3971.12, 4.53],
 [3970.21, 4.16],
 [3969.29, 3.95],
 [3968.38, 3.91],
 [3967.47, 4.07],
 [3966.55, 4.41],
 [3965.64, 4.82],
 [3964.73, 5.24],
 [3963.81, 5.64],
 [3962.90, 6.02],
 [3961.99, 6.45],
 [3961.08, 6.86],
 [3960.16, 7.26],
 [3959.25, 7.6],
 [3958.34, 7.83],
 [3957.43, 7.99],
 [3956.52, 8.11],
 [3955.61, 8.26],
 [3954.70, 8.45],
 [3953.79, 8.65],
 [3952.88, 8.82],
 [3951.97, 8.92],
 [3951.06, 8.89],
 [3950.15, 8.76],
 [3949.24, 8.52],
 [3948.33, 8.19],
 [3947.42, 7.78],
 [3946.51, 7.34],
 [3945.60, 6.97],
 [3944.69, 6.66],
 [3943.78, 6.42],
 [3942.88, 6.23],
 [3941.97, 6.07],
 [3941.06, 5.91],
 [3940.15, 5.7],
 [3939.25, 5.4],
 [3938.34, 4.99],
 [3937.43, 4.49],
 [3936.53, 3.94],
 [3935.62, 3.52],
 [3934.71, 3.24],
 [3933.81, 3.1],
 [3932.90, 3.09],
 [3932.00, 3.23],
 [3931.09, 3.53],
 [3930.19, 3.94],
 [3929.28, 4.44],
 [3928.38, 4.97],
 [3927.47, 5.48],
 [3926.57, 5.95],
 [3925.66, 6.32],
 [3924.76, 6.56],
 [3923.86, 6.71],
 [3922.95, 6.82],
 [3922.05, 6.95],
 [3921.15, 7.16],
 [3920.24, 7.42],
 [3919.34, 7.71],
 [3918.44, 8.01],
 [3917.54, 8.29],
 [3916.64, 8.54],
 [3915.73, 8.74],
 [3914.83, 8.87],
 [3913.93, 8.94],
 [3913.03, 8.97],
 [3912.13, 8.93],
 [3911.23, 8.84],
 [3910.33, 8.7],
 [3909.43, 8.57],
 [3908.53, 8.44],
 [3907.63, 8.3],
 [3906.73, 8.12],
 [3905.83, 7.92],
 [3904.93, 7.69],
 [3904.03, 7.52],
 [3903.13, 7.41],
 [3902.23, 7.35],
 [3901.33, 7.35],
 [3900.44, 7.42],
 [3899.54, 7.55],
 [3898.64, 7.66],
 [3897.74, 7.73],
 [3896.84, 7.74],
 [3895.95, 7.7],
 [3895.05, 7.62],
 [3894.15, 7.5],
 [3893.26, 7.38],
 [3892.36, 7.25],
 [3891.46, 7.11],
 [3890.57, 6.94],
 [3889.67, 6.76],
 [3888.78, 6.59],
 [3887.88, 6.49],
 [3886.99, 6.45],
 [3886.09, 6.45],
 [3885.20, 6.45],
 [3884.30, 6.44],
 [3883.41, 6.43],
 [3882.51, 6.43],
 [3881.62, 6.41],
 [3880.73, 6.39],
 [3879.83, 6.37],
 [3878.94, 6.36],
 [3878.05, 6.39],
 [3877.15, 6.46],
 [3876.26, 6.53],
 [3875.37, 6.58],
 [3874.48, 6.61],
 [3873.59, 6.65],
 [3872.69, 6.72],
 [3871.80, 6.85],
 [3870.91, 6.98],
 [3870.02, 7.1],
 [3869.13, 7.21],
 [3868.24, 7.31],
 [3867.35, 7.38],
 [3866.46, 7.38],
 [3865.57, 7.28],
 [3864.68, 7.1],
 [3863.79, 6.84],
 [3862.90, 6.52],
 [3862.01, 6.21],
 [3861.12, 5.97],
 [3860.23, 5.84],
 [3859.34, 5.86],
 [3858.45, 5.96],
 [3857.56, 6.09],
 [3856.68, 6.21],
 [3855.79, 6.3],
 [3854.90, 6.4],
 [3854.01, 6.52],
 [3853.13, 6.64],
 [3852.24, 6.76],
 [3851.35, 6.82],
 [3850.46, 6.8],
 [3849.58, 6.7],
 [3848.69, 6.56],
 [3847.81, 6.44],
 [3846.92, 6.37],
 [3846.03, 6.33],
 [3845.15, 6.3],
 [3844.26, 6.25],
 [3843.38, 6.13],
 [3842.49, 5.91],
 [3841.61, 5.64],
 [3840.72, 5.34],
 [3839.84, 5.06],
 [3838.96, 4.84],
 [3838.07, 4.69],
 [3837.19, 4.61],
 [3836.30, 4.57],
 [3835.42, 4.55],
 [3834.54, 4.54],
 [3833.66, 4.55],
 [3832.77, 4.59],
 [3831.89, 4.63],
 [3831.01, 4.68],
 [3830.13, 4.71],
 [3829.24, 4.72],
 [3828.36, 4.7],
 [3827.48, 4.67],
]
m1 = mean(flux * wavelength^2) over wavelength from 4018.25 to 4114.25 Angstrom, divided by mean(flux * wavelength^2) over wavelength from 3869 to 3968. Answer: 1.80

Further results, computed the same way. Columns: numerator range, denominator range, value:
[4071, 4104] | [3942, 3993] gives 1.55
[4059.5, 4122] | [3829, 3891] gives 2.06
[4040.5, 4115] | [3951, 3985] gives 1.66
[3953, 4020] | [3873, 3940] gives 1.44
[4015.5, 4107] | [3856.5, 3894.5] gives 1.88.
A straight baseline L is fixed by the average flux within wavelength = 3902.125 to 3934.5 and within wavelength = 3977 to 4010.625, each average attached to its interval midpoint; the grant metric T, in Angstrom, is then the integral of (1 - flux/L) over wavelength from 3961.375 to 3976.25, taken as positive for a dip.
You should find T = 6.5 Angstrom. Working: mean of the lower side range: 6.95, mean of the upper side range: 10.6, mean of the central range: 5.29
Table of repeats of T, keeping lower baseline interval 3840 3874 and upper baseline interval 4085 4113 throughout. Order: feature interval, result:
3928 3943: 6.83 Angstrom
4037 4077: -2.30 Angstrom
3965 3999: 2.29 Angstrom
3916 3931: 2.50 Angstrom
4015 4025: -2.67 Angstrom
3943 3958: 0.72 Angstrom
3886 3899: 0.10 Angstrom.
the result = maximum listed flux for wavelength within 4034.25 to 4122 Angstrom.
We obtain 12.6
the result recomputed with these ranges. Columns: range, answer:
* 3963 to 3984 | 10.1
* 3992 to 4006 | 11.6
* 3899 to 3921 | 8.97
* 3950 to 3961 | 8.92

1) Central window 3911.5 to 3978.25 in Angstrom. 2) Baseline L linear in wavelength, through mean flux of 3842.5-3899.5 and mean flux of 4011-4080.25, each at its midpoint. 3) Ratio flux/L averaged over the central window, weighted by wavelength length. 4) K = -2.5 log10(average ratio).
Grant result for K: 0.32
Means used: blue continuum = 6.7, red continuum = 11.4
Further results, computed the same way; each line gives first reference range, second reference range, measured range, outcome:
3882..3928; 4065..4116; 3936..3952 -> 0.24 mag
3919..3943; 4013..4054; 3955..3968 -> 0.10 mag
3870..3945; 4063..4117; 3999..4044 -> -0.22 mag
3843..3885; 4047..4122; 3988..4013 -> -0.17 mag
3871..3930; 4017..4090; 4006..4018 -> -0.14 mag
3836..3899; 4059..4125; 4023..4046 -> -0.14 mag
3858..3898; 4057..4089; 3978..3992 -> -0.09 mag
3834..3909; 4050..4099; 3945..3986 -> 0.20 mag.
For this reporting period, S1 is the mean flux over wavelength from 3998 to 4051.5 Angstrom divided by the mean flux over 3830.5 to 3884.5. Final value 1.9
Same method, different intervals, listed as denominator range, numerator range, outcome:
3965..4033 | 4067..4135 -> 1.14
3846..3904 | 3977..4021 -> 1.62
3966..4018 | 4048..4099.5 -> 1.17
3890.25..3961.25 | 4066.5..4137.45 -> 1.63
